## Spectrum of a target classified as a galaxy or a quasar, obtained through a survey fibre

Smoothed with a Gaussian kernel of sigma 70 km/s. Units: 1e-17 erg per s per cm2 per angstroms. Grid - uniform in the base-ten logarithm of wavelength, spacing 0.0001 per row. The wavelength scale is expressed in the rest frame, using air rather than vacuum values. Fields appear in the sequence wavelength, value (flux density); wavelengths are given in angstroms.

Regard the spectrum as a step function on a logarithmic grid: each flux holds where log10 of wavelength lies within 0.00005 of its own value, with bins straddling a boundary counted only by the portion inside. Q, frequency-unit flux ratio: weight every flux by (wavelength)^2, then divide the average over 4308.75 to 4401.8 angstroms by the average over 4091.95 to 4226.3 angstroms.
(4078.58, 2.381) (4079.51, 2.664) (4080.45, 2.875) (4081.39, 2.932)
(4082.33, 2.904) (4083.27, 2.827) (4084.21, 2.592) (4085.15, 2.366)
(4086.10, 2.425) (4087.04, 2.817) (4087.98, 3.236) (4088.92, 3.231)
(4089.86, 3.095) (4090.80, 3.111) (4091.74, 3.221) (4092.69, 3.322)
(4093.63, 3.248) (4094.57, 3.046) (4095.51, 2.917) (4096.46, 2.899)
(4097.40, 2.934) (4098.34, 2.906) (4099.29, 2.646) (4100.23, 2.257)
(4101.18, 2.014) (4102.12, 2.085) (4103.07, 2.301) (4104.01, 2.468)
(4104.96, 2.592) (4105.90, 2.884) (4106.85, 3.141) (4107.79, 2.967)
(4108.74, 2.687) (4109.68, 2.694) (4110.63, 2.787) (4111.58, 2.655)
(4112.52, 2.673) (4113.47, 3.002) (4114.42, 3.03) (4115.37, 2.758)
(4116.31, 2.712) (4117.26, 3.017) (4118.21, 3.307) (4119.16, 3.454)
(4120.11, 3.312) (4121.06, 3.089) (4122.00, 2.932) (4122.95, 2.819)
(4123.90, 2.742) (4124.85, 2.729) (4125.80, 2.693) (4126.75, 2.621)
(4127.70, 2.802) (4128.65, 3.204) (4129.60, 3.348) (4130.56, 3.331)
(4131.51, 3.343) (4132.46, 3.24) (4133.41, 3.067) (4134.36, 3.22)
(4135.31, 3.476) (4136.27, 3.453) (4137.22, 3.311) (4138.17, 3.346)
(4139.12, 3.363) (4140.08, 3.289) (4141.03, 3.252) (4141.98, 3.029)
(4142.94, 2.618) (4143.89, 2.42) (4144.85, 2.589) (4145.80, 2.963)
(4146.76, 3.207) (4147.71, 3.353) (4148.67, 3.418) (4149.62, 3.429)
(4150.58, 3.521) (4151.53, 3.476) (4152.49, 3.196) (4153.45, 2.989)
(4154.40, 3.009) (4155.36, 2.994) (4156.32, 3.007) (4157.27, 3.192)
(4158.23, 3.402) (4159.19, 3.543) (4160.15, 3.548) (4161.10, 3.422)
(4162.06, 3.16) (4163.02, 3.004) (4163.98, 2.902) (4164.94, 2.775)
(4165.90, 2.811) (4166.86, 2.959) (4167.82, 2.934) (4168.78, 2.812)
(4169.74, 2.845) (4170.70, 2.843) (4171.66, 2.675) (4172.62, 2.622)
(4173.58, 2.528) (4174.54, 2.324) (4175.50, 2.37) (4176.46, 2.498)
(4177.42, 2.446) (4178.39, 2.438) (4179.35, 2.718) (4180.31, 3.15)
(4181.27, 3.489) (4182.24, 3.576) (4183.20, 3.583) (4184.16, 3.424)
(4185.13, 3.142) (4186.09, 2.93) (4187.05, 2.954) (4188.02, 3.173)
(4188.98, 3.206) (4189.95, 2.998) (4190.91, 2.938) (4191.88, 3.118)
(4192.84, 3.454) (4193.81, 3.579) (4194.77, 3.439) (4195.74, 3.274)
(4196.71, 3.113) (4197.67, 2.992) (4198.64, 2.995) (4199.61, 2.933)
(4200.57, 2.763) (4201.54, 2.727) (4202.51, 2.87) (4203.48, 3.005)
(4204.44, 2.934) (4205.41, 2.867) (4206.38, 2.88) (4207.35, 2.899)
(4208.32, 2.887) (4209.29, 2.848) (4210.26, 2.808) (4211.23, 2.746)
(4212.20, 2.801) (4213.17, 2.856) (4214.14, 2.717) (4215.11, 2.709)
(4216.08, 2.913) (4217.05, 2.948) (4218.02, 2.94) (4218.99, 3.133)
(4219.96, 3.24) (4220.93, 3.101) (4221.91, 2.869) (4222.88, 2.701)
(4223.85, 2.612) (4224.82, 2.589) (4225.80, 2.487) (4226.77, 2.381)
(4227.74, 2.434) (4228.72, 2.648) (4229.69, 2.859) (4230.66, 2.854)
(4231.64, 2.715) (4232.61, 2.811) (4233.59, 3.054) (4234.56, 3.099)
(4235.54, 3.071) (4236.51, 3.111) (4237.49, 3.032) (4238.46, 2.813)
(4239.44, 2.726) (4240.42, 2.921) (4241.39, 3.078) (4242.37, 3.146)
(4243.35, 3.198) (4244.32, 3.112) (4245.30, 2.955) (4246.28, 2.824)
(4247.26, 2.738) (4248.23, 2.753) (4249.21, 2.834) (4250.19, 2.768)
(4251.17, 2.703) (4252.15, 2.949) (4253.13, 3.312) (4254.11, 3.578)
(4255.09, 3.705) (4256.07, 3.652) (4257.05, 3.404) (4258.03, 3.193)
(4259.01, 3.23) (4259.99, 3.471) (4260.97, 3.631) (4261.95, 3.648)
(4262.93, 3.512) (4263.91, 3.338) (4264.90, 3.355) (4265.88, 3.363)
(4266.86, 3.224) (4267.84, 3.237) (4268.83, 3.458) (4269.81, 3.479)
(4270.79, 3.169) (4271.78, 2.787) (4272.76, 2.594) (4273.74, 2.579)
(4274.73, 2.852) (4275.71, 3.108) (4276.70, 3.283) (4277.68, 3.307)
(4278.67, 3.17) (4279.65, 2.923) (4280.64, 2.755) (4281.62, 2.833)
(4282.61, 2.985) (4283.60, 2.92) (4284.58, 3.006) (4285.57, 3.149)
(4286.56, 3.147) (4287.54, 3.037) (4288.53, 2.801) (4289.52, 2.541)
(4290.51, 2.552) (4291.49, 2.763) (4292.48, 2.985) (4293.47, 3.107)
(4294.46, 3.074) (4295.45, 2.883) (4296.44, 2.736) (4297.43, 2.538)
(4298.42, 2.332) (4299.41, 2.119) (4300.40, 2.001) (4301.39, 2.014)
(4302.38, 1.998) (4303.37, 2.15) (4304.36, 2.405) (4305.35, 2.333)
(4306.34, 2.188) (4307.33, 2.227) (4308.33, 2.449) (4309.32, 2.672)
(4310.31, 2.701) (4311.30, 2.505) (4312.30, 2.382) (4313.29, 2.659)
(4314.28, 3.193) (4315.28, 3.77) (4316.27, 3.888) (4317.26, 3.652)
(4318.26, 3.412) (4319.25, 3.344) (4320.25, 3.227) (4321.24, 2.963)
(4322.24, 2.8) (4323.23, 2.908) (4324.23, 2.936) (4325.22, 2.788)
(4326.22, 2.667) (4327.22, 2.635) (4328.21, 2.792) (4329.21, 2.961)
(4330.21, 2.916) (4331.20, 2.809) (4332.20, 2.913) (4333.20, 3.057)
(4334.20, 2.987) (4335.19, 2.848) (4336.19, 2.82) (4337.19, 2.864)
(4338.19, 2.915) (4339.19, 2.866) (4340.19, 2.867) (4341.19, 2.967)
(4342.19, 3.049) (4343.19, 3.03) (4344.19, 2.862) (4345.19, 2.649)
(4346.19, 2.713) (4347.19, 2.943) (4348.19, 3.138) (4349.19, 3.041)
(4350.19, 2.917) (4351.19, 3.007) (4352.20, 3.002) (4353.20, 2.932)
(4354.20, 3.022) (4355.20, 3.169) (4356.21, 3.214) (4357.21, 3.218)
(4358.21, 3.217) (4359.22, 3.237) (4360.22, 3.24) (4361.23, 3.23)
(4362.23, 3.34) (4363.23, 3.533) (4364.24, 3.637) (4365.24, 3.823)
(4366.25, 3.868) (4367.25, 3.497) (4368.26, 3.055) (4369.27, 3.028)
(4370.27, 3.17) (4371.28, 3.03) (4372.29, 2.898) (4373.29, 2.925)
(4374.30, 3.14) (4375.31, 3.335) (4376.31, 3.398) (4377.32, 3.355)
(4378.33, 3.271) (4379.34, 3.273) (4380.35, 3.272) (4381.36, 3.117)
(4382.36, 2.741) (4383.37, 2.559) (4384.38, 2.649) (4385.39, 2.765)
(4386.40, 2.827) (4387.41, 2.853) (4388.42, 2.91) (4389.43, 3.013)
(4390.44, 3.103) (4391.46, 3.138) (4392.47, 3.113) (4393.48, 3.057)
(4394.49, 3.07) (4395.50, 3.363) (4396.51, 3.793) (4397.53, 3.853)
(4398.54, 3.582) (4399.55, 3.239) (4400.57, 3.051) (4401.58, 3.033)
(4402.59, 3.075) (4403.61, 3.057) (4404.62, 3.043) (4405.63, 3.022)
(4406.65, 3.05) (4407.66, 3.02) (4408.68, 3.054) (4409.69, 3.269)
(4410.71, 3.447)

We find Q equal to 1.1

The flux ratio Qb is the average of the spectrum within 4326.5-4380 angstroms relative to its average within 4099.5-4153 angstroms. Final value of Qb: 1.04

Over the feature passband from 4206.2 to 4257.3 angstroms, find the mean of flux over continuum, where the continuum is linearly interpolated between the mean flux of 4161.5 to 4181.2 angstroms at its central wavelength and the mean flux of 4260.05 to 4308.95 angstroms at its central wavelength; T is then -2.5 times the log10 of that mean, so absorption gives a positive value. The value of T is -0.041 mag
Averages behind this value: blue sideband 2.76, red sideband 2.86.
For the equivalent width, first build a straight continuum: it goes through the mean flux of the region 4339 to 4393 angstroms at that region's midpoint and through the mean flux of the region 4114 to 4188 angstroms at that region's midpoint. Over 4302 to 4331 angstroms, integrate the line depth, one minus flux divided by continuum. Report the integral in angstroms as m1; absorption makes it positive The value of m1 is 2.5 angstroms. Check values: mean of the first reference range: 3.05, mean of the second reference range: 3.1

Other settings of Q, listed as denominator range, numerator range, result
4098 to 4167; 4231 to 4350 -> 1.06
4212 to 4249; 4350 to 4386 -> 1.18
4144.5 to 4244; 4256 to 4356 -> 1.04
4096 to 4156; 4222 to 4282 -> 1.09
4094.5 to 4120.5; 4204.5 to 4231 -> 1.06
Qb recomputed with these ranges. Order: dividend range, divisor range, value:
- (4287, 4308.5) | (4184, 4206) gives 0.82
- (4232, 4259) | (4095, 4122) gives 1.09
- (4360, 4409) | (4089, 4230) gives 1.07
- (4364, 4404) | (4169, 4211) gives 1.07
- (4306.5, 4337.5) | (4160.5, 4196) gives 0.98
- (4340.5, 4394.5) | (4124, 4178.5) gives 1.03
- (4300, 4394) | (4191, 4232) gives 1.03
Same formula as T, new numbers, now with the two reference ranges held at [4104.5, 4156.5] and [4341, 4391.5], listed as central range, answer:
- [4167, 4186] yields 0.07 mag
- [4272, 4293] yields 0.06 mag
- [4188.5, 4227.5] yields 0.05 mag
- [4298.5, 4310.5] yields 0.34 mag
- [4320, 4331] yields 0.08 mag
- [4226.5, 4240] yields 0.09 mag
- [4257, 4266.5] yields -0.11 mag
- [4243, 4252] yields 0.07 mag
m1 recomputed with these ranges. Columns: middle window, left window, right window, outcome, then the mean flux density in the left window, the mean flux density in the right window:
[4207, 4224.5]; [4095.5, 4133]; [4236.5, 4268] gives 1.2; 2.85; 3.17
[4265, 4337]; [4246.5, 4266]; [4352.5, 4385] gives 8.2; 3.25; 3.2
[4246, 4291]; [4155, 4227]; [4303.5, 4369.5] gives -2.0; 2.95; 2.99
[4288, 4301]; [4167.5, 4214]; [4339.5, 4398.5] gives 1.7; 2.94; 3.13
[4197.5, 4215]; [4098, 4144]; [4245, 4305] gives 0.5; 2.92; 2.96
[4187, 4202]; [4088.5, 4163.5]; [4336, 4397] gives -0.3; 3.02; 3.1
